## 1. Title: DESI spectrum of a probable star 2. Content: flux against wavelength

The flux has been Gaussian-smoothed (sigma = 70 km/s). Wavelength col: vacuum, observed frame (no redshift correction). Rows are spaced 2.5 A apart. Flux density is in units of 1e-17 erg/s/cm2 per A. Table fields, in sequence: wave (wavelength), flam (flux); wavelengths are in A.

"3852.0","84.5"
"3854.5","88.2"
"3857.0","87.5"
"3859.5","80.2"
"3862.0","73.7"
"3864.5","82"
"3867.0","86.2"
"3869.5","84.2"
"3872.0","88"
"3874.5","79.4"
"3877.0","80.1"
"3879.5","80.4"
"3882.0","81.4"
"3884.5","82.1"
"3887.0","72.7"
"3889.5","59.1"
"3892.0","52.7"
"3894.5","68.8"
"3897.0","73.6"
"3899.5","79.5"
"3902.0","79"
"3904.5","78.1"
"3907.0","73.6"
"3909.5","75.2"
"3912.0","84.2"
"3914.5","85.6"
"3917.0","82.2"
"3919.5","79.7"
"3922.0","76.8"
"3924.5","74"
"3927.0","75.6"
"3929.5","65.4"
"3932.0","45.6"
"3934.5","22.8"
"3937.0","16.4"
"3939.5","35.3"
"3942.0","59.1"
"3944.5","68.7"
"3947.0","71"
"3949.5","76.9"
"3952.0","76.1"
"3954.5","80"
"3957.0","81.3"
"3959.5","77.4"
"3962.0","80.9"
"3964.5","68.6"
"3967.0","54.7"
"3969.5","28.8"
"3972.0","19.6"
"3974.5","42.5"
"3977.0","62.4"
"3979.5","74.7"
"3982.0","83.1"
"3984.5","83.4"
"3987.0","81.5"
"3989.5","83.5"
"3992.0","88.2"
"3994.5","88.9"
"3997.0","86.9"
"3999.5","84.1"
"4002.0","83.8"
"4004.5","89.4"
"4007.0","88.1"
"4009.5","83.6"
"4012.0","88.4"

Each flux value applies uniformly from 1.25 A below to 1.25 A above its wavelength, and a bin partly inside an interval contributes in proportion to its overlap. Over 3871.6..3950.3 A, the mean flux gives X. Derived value 69.2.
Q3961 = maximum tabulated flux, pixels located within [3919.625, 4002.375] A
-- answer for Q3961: 88.9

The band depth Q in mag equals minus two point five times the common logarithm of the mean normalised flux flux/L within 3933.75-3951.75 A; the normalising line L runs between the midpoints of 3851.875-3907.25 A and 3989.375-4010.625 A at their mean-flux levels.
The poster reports 0.50 mag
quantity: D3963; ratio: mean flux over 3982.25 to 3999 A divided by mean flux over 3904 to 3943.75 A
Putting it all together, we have 1.33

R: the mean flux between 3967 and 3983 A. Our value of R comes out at 51.6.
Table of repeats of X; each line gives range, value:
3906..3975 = 63.7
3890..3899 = 65.7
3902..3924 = 79.2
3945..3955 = 75.2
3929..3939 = 35.3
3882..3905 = 72.1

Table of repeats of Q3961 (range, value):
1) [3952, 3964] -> 81.3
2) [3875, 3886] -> 82.1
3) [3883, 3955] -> 85.6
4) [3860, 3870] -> 86.2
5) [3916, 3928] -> 82.2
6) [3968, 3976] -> 42.5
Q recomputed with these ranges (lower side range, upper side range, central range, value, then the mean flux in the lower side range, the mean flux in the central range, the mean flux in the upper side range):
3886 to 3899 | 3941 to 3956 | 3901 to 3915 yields -0.17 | 66.1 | 79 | 72.3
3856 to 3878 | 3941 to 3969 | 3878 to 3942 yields 0.14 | 82.3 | 67.9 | 71.2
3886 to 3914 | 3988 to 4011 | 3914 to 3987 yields 0.24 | 72.8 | 63.8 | 86.2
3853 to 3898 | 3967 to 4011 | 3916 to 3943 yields 0.30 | 77.9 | 57.3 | 73.2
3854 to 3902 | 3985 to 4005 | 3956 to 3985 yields 0.32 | 77.8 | 62.4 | 85.6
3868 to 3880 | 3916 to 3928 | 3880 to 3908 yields 0.11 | 82.6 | 73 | 77.6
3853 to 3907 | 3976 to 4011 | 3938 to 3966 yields 0.16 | 77.9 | 69.9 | 83.2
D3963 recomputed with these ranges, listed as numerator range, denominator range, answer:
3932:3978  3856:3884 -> 0.69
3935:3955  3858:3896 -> 0.76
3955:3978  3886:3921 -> 0.78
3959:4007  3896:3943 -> 1.08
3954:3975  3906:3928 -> 0.75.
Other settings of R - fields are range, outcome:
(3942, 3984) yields 65.6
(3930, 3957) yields 56.7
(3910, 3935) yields 70.8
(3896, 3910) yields 76.6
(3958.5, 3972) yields 57.9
